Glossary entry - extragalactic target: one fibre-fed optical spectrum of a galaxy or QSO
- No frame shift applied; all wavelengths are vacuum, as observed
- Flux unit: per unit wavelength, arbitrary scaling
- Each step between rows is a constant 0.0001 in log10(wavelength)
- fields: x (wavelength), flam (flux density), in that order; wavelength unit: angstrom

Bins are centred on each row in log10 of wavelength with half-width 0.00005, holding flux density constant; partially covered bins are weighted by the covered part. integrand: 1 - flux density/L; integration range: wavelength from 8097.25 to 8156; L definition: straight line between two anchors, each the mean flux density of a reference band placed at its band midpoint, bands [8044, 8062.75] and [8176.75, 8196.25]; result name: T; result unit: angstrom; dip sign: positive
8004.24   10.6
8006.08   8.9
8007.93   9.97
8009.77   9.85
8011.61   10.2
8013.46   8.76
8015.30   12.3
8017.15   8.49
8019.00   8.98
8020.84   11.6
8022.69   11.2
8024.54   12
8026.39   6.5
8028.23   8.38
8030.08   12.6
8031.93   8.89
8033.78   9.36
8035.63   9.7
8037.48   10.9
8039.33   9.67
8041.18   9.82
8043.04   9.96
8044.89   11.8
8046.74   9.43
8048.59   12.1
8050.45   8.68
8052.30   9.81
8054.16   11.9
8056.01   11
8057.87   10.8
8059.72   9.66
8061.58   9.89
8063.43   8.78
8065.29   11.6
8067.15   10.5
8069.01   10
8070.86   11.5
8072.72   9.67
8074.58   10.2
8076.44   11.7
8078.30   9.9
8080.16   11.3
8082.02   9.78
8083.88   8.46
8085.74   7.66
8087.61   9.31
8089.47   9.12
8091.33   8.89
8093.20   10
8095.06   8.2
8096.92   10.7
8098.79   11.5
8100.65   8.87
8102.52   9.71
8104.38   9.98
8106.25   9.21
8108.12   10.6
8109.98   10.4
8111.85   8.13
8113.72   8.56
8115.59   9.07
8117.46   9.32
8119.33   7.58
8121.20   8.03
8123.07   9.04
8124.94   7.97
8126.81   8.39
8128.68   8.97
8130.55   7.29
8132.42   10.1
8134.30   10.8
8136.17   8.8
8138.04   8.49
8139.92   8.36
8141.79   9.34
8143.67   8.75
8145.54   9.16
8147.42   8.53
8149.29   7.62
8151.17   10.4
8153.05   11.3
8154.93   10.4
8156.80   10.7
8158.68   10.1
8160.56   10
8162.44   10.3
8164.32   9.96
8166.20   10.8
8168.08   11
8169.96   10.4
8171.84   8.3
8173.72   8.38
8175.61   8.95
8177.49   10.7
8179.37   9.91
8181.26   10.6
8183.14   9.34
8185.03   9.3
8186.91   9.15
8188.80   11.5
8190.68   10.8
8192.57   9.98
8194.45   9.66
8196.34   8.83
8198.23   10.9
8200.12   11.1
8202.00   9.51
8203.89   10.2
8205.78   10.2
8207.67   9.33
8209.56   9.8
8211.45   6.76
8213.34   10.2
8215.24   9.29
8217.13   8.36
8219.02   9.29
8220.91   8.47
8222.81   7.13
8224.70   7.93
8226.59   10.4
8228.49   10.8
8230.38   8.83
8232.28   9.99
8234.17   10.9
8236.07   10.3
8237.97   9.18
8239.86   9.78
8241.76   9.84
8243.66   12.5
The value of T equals 5.9 angstrom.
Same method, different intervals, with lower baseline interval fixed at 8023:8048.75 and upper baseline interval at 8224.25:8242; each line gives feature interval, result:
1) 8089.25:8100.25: 0.3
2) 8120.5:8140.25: 2.3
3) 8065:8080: -0.9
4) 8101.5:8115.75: 0.7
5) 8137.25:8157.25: 1.2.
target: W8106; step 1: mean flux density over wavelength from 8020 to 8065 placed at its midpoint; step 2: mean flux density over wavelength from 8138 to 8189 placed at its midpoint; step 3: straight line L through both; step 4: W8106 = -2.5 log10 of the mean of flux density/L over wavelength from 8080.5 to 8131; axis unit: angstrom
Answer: 0.10 mag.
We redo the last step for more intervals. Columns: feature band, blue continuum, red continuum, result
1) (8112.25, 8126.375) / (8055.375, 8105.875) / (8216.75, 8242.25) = 0.16 mag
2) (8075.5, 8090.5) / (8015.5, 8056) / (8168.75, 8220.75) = 0.04 mag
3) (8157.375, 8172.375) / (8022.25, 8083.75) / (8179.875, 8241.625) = -0.04 mag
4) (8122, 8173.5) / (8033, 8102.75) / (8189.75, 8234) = 0.03 mag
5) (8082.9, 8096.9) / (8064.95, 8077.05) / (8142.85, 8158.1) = 0.17 mag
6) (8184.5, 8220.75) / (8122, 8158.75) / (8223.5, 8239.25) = -0.01 mag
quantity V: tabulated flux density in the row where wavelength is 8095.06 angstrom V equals 8.2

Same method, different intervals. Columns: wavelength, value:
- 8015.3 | 12.3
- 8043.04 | 9.96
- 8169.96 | 10.4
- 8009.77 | 9.85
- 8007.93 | 9.97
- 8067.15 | 10.5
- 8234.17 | 10.9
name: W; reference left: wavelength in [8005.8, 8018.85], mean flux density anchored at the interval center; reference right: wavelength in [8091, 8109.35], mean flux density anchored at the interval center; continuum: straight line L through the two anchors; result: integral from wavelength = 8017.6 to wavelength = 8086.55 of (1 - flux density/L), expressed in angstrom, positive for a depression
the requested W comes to -2.52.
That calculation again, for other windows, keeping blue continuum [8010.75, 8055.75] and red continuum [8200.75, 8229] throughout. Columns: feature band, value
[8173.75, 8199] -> -1.58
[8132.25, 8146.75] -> 0.62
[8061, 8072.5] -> -0.45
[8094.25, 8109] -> -0.12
